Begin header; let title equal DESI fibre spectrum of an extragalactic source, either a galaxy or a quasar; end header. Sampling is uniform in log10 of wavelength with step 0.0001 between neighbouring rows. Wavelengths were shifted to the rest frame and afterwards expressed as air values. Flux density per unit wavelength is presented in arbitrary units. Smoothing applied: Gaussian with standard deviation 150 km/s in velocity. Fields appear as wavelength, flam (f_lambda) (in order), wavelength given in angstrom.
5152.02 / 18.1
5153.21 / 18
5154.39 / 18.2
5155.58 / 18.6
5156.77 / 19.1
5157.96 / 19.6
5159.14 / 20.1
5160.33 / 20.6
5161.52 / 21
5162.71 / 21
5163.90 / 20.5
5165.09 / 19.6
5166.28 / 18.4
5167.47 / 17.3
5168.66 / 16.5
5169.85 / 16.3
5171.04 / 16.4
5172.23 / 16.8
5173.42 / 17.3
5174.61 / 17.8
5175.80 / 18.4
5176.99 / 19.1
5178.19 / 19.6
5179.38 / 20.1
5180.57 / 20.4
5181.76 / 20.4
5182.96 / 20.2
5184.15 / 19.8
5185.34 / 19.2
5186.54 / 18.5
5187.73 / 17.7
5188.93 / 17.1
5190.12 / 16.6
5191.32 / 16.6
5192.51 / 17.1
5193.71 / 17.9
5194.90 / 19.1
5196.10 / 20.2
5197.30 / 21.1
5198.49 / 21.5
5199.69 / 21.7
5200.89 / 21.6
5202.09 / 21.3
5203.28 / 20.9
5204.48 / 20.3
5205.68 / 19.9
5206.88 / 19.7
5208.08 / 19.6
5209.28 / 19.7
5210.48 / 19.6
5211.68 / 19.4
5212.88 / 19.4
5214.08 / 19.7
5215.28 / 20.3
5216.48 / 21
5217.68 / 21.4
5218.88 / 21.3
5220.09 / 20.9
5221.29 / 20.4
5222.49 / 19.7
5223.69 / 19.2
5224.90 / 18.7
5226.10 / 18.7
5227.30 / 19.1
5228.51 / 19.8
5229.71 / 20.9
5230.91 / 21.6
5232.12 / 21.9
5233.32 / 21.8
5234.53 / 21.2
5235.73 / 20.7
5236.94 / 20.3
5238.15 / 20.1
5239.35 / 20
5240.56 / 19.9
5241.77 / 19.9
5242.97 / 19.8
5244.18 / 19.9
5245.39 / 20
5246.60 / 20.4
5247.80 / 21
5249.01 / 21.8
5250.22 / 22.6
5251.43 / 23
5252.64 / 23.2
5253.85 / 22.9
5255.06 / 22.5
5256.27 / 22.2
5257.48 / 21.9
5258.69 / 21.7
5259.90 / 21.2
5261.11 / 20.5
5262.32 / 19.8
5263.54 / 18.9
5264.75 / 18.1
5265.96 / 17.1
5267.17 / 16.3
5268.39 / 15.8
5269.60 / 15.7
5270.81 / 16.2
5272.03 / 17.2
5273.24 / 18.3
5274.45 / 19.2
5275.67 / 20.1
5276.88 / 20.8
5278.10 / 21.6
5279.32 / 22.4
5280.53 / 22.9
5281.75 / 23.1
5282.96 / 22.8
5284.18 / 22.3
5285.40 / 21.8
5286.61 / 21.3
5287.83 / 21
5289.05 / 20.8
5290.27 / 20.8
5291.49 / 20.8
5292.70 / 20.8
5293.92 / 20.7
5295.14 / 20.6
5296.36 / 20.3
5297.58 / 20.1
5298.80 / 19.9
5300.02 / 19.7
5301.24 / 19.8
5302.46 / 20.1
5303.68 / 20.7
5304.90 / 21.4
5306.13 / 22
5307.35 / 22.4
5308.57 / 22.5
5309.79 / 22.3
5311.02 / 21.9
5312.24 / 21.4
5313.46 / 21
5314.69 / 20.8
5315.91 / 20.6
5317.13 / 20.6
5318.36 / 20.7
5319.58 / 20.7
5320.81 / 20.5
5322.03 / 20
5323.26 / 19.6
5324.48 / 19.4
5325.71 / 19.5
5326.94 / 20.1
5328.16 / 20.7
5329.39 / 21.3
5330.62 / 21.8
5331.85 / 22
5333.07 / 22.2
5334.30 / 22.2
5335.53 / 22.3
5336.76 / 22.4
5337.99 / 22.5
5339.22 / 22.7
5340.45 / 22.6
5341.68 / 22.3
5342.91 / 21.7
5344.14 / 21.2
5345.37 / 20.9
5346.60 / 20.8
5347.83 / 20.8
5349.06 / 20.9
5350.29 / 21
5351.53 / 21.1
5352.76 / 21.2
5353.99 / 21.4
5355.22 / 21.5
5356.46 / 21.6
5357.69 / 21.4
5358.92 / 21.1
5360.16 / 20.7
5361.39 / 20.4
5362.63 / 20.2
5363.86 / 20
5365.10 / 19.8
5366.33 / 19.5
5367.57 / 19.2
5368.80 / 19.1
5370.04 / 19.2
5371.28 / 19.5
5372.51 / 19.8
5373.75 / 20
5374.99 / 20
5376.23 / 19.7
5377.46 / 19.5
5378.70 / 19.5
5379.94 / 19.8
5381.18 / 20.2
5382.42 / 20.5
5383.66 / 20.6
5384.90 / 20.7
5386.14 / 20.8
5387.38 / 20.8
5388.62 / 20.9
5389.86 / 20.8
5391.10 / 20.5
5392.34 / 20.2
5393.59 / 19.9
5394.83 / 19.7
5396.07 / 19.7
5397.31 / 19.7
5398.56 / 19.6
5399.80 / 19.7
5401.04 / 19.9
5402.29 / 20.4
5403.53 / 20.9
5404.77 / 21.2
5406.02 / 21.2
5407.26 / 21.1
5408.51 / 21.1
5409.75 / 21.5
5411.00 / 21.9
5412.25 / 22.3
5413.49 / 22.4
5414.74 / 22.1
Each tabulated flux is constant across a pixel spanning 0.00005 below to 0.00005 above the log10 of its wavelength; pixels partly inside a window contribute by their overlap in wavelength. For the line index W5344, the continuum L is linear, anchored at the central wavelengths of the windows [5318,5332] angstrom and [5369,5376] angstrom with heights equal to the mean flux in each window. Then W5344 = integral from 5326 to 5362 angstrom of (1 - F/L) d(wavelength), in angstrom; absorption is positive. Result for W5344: -2.36 angstrom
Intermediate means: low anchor 20.5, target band 21.5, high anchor 19.6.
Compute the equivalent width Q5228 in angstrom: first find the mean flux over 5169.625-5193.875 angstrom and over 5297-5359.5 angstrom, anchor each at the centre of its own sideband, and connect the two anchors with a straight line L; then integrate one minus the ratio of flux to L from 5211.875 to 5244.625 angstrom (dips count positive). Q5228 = -1.8 angstrom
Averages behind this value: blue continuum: 18.3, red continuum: 21.2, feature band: 20.3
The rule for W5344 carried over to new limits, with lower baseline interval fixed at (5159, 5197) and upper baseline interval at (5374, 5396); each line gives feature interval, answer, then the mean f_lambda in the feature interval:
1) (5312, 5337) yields -1.4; 20.9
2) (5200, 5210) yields -0.8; 20.4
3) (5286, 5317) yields -2.1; 20.9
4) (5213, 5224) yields -0.8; 20.4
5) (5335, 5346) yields -1.2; 22.1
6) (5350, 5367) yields -0.6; 20.8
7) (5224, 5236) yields -0.8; 20.4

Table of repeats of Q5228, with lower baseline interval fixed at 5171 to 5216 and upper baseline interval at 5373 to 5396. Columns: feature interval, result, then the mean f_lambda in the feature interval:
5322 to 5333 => -0.36 angstrom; 20.6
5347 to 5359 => -0.68 angstrom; 21.2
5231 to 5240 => -0.64 angstrom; 20.9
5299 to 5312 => -0.92 angstrom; 21.2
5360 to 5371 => 0.21 angstrom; 19.7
